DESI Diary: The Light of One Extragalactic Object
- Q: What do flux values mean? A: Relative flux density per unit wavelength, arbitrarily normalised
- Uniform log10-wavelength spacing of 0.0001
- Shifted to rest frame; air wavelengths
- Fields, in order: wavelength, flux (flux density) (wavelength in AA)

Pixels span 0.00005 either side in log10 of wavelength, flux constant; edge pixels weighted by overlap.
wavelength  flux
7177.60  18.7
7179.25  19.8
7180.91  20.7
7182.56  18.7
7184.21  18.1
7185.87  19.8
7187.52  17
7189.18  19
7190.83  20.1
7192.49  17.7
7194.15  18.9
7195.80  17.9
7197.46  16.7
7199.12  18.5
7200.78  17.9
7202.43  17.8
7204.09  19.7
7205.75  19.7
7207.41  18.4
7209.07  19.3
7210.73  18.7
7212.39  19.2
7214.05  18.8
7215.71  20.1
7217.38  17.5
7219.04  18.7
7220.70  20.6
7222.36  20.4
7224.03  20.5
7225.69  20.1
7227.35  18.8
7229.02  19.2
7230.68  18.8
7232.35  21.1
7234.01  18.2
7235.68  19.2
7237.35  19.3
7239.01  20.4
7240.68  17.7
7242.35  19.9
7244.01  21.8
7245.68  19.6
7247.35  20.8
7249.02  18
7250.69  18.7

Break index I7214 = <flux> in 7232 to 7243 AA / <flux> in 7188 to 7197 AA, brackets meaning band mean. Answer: 1.0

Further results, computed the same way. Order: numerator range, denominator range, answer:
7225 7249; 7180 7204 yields 1.06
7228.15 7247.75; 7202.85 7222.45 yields 1.02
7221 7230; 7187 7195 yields 1.07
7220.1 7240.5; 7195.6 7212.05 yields 1.06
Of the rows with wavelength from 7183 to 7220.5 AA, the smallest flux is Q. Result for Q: 16.7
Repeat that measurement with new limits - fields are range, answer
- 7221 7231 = 18.8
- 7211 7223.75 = 17.5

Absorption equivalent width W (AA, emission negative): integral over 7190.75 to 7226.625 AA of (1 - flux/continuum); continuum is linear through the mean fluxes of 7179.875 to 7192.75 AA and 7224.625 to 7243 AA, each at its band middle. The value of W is 0.37 AA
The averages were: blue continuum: 18.9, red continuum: 19.3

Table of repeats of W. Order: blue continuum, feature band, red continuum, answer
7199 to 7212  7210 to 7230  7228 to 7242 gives -0.4 AA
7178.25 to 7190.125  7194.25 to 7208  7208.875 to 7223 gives 0.6 AA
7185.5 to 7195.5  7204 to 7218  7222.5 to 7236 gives 0.1 AA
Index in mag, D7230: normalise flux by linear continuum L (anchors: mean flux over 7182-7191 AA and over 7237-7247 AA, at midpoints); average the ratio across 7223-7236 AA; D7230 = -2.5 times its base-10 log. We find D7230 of 0.005 mag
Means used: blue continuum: 18.7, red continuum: 19.9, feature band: 19.5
